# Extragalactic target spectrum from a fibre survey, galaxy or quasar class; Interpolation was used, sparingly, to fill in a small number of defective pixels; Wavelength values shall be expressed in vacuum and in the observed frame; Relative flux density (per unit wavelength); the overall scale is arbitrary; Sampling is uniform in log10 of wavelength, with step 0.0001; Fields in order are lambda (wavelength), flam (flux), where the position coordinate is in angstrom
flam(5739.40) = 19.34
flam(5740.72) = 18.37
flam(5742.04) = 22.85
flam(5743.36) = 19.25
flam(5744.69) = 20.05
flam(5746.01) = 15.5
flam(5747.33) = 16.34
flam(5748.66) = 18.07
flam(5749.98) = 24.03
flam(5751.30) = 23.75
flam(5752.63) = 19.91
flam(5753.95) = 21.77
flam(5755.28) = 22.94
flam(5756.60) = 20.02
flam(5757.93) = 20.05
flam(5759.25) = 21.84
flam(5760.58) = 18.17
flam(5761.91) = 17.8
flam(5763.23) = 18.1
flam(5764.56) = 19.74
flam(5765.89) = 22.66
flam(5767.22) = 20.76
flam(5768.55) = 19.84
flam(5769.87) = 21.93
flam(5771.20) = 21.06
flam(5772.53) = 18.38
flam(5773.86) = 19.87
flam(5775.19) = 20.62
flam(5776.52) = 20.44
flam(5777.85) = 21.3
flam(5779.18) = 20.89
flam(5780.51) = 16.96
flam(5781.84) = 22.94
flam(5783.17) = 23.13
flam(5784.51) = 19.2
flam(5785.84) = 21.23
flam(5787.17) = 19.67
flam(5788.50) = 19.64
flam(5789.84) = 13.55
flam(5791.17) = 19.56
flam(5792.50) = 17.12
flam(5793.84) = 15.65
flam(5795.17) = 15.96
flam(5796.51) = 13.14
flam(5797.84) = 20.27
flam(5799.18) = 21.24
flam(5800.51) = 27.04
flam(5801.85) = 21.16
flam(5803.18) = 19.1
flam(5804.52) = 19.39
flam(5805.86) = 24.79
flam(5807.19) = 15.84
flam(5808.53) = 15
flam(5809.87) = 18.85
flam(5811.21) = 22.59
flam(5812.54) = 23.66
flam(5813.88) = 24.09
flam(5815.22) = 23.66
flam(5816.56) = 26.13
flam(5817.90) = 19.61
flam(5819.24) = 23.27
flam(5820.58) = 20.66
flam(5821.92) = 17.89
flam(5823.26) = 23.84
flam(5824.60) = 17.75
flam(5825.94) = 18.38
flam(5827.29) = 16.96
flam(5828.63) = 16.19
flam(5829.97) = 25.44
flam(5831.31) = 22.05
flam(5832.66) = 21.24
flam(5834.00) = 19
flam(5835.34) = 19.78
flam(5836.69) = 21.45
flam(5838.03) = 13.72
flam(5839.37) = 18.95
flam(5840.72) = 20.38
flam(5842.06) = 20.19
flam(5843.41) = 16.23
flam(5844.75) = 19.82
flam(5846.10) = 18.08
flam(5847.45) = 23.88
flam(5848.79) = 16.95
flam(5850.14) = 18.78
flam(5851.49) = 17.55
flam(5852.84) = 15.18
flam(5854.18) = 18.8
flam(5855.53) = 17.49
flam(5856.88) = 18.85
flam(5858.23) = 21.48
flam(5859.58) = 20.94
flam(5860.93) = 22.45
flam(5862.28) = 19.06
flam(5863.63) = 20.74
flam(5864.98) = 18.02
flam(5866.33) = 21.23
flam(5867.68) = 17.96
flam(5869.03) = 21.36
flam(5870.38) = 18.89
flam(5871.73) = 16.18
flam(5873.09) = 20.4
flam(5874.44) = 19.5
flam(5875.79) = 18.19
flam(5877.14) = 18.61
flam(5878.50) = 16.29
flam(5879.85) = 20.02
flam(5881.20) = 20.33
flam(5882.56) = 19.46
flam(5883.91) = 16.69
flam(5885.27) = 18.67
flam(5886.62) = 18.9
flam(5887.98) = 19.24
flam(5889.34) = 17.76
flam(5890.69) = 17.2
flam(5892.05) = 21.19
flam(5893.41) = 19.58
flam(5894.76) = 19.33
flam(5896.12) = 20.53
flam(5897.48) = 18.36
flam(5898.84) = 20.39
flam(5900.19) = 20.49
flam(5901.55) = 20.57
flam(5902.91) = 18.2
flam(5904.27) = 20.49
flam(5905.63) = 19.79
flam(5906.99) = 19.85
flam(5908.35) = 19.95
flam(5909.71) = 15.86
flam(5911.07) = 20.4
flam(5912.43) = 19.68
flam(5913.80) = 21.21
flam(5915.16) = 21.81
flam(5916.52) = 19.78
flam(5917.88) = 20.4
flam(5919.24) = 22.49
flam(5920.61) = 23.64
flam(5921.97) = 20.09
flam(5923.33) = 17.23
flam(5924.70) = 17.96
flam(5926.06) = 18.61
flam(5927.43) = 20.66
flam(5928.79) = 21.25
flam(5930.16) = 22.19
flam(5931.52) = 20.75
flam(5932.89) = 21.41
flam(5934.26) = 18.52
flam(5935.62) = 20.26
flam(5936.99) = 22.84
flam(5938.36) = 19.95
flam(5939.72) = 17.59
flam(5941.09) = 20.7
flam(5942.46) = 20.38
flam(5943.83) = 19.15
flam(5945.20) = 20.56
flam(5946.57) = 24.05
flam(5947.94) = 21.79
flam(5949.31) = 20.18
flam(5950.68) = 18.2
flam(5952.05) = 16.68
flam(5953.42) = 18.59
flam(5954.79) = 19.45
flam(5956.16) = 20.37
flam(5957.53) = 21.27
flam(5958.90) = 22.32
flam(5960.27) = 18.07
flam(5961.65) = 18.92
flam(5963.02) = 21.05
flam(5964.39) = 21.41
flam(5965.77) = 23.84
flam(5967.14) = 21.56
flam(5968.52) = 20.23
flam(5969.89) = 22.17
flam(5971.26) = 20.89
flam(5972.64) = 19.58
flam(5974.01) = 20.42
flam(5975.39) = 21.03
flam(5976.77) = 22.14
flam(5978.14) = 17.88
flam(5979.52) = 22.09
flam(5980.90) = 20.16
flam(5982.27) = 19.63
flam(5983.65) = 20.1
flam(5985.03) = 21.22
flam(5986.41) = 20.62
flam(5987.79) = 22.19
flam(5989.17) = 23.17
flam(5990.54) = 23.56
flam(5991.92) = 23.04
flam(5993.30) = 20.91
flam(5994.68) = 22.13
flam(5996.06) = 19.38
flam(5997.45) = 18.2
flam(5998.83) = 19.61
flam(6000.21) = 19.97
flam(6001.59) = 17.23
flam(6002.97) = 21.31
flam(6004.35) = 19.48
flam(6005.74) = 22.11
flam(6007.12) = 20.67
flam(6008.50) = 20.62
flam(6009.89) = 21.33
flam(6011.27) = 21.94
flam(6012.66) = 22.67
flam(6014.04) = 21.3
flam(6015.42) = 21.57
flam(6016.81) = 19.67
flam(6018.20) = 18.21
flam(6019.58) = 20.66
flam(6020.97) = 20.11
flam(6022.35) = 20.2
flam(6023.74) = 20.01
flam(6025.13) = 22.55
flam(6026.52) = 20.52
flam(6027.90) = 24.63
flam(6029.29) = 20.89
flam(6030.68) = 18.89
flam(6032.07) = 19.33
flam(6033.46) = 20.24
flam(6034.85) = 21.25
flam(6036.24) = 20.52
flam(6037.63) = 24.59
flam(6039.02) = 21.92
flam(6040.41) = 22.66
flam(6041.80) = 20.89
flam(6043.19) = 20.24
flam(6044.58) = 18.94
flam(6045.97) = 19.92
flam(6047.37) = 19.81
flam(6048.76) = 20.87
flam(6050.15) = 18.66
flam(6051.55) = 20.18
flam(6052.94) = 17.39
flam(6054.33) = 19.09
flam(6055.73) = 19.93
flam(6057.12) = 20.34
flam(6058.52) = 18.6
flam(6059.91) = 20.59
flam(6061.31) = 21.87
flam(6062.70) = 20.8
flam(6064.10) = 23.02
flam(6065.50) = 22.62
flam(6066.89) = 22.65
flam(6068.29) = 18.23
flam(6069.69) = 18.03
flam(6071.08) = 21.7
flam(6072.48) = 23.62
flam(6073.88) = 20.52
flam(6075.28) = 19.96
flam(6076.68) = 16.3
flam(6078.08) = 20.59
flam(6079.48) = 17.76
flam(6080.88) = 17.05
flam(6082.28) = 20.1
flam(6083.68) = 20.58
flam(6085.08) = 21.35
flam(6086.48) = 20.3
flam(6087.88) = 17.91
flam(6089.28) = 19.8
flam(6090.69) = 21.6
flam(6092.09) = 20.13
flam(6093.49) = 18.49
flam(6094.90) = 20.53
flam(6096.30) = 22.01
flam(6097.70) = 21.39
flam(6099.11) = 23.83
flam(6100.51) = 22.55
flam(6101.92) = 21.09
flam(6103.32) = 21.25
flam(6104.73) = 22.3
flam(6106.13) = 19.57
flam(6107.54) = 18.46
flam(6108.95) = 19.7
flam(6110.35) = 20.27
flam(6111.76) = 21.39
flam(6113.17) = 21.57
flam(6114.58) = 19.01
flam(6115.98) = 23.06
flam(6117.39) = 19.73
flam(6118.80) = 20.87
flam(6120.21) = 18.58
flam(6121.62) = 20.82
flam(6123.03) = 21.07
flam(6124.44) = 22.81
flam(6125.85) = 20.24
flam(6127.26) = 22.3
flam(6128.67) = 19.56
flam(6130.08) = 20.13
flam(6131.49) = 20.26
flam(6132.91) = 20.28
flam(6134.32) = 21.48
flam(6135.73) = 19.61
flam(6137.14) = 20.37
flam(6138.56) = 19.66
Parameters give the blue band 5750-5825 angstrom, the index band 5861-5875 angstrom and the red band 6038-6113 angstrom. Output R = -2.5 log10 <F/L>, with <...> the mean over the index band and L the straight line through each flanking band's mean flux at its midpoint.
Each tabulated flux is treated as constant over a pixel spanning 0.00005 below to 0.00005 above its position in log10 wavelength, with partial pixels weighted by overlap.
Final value 0.05 mag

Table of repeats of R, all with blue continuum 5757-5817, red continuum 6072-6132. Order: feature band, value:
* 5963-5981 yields -0.04 mag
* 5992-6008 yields 0.01 mag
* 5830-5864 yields 0.04 mag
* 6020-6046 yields -0.03 mag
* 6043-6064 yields 0.03 mag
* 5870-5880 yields 0.10 mag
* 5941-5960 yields 0.00 mag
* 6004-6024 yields -0.02 mag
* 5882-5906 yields 0.05 mag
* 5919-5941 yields 0.00 mag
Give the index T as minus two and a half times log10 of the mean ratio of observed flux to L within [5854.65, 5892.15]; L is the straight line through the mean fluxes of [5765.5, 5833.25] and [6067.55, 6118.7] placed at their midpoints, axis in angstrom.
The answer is 0.06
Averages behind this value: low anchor 20.2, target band 19.1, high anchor 20.3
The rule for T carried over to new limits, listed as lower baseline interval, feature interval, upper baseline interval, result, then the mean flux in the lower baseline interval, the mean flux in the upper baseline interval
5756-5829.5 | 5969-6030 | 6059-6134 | -0.02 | 20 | 20.6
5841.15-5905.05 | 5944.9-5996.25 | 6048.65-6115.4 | -0.06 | 19.2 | 20.3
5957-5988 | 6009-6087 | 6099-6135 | 0.02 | 20.8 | 20.8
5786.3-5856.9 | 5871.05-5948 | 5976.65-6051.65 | 0.02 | 19.5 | 20.8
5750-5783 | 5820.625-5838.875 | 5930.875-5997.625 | 0.06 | 20.6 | 20.6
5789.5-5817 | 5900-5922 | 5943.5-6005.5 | 0.00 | 19.9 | 20.6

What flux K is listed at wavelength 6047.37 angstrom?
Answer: 19.81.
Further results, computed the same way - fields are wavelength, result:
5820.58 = 20.66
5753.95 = 21.77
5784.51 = 19.2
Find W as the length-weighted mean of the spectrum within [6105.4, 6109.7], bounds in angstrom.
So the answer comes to 19.3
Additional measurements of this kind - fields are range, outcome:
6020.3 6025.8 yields 20.7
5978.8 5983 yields 20.6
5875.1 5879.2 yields 17.7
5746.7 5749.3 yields 17.2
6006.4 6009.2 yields 20.7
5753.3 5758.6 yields 21.2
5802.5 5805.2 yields 19.3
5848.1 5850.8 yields 17.9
